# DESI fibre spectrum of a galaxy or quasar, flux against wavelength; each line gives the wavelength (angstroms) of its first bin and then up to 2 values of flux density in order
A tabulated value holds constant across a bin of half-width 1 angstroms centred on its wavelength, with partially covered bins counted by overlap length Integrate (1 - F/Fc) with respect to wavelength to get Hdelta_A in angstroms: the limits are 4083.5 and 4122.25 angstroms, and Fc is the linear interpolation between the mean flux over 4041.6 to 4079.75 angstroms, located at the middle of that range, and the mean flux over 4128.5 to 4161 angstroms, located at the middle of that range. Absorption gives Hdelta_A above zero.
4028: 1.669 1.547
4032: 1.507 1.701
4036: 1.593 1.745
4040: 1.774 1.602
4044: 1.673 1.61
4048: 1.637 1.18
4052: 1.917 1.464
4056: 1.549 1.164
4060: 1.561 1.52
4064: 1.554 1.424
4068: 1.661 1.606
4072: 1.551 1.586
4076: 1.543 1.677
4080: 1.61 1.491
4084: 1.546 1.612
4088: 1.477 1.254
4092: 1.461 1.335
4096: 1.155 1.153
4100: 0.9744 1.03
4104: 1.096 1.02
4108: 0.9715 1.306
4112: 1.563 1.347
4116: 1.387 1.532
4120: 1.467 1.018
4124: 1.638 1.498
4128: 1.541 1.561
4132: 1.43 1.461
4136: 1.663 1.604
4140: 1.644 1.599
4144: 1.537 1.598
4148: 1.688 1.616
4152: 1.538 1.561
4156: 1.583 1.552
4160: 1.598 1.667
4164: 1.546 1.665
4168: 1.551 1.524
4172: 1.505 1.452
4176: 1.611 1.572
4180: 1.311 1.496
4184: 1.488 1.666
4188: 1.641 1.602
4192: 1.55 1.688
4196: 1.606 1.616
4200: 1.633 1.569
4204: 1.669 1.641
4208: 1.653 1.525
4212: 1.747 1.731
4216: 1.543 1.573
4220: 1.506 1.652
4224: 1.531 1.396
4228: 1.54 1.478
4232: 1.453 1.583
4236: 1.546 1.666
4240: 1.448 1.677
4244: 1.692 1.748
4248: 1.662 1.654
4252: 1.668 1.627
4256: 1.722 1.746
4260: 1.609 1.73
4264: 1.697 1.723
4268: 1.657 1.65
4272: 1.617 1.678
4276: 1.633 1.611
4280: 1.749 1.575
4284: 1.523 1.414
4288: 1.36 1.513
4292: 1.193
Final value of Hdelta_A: 6.9 angstroms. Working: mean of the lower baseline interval 1.55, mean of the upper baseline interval 1.58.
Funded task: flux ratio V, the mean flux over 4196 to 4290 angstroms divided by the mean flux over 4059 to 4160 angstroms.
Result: 1.10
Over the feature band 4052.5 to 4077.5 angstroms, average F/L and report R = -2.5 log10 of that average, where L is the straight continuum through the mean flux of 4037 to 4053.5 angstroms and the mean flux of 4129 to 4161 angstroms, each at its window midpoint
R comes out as 0.07 mag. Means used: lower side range 1.64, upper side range 1.58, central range 1.53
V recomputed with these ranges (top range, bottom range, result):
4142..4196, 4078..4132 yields 1.16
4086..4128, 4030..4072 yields 0.83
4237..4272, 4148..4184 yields 1.07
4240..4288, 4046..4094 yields 1.08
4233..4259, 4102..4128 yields 1.25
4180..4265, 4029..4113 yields 1.10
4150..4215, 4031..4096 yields 1.03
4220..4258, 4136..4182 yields 1.02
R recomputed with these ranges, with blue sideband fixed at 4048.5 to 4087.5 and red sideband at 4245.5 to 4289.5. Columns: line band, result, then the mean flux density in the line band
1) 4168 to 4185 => 0.066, 1.5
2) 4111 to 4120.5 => 0.074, 1.46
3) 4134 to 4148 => -0.020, 1.6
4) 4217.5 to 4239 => 0.054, 1.54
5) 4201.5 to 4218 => -0.017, 1.63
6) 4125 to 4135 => 0.050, 1.5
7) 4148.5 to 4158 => 0.001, 1.58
